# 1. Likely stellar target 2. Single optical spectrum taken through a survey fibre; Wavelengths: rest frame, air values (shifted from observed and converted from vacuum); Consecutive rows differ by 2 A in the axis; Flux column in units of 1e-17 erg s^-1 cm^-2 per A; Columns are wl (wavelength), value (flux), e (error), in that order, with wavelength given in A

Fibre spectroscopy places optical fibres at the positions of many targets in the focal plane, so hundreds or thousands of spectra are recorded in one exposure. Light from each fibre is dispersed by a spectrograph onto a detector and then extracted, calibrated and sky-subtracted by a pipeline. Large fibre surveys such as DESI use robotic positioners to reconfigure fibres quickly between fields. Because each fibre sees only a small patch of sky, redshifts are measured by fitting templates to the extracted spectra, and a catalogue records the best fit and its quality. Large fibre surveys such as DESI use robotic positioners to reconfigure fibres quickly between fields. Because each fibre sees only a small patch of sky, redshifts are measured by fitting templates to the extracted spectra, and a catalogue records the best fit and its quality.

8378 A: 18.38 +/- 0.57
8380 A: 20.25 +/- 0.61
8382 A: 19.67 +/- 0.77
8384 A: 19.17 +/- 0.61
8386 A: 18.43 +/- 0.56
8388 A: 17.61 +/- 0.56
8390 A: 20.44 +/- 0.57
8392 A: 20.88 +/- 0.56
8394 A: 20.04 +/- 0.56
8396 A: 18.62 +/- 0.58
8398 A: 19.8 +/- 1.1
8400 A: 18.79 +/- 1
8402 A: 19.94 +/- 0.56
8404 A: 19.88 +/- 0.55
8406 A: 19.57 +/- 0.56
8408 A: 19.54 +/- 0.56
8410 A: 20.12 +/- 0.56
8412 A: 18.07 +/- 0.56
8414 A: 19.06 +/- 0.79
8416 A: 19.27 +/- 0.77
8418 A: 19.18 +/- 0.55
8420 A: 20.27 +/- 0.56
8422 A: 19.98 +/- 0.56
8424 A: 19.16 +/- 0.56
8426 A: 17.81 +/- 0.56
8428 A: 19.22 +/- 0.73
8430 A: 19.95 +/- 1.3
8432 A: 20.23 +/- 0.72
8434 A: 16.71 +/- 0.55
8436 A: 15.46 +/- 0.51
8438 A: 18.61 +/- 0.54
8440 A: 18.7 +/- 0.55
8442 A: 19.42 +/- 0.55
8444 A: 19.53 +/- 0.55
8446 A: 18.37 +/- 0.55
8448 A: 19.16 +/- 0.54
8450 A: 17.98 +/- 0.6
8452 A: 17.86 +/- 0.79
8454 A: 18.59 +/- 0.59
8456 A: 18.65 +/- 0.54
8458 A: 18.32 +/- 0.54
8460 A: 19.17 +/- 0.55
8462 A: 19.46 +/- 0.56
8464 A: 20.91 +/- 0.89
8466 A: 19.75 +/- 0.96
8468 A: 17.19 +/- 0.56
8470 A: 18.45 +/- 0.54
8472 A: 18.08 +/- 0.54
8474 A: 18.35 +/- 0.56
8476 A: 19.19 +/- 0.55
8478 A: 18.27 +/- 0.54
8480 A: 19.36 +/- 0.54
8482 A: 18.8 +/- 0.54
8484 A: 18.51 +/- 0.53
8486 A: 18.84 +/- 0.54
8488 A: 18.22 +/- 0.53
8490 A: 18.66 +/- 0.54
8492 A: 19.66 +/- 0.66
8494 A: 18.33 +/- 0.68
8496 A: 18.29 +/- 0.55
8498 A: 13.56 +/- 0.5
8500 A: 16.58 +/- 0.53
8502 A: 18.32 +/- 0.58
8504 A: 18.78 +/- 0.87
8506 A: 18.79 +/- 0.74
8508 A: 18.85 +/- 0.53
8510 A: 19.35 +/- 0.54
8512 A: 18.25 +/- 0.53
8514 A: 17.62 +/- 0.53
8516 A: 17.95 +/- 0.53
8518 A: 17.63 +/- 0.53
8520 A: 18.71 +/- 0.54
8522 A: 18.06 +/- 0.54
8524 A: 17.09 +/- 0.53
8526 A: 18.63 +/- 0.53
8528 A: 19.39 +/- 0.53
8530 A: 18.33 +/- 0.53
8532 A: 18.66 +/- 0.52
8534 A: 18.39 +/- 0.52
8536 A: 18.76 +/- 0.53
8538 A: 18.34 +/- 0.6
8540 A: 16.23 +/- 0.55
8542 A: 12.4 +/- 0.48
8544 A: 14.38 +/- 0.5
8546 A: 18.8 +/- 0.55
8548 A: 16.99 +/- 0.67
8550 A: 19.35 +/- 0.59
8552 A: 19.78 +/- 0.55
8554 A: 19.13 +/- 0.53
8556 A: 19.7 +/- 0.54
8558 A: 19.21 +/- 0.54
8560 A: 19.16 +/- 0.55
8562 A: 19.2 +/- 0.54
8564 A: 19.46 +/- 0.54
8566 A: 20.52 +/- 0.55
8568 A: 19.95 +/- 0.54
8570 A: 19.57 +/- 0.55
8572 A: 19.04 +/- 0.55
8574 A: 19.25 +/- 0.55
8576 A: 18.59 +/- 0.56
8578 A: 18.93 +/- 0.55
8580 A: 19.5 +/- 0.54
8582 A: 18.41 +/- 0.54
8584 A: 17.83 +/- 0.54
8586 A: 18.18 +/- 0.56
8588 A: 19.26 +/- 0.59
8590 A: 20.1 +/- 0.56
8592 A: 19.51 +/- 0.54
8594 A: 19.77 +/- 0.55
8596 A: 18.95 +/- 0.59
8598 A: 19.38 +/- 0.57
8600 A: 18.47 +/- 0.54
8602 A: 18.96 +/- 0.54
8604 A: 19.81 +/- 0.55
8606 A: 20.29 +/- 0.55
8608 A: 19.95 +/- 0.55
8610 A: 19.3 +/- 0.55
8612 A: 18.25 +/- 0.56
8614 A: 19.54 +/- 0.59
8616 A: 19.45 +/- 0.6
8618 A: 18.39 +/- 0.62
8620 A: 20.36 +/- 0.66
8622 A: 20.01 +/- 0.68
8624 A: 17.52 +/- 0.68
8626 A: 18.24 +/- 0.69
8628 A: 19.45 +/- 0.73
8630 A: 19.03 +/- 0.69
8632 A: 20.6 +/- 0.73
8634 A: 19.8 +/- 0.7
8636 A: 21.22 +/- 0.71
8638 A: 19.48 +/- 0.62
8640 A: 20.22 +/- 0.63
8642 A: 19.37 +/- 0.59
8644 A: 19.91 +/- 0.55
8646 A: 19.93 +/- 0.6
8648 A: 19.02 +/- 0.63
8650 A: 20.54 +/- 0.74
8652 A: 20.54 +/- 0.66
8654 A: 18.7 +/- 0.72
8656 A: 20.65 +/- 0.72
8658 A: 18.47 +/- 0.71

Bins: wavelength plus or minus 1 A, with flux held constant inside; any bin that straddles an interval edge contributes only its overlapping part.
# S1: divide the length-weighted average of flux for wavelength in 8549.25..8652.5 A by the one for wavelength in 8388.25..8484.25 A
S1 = 1.02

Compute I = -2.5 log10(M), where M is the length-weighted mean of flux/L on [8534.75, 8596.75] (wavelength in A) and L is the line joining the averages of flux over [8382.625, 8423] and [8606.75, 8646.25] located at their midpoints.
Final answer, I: 0.05 mag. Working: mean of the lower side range 19.4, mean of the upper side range 19.5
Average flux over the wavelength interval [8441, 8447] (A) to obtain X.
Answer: 19.1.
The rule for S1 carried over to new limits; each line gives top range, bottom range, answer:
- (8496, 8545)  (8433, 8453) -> 0.97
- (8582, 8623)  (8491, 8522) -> 1.07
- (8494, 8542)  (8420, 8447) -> 0.95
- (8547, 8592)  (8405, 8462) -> 1.02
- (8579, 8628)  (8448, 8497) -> 1.02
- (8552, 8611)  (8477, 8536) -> 1.06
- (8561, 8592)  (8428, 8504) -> 1.04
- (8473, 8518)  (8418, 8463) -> 0.97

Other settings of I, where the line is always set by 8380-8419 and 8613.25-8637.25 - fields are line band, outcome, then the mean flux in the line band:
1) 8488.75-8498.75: 0.09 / 17.8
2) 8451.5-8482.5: 0.04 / 18.8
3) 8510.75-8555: 0.09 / 17.9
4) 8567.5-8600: 0.02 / 19.1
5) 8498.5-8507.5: 0.09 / 17.9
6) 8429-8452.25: 0.05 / 18.5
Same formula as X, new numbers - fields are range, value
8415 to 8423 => 19.7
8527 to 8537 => 18.7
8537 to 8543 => 15.7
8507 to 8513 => 18.8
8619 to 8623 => 20.2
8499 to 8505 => 17.9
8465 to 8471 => 18.5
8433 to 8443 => 17.8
